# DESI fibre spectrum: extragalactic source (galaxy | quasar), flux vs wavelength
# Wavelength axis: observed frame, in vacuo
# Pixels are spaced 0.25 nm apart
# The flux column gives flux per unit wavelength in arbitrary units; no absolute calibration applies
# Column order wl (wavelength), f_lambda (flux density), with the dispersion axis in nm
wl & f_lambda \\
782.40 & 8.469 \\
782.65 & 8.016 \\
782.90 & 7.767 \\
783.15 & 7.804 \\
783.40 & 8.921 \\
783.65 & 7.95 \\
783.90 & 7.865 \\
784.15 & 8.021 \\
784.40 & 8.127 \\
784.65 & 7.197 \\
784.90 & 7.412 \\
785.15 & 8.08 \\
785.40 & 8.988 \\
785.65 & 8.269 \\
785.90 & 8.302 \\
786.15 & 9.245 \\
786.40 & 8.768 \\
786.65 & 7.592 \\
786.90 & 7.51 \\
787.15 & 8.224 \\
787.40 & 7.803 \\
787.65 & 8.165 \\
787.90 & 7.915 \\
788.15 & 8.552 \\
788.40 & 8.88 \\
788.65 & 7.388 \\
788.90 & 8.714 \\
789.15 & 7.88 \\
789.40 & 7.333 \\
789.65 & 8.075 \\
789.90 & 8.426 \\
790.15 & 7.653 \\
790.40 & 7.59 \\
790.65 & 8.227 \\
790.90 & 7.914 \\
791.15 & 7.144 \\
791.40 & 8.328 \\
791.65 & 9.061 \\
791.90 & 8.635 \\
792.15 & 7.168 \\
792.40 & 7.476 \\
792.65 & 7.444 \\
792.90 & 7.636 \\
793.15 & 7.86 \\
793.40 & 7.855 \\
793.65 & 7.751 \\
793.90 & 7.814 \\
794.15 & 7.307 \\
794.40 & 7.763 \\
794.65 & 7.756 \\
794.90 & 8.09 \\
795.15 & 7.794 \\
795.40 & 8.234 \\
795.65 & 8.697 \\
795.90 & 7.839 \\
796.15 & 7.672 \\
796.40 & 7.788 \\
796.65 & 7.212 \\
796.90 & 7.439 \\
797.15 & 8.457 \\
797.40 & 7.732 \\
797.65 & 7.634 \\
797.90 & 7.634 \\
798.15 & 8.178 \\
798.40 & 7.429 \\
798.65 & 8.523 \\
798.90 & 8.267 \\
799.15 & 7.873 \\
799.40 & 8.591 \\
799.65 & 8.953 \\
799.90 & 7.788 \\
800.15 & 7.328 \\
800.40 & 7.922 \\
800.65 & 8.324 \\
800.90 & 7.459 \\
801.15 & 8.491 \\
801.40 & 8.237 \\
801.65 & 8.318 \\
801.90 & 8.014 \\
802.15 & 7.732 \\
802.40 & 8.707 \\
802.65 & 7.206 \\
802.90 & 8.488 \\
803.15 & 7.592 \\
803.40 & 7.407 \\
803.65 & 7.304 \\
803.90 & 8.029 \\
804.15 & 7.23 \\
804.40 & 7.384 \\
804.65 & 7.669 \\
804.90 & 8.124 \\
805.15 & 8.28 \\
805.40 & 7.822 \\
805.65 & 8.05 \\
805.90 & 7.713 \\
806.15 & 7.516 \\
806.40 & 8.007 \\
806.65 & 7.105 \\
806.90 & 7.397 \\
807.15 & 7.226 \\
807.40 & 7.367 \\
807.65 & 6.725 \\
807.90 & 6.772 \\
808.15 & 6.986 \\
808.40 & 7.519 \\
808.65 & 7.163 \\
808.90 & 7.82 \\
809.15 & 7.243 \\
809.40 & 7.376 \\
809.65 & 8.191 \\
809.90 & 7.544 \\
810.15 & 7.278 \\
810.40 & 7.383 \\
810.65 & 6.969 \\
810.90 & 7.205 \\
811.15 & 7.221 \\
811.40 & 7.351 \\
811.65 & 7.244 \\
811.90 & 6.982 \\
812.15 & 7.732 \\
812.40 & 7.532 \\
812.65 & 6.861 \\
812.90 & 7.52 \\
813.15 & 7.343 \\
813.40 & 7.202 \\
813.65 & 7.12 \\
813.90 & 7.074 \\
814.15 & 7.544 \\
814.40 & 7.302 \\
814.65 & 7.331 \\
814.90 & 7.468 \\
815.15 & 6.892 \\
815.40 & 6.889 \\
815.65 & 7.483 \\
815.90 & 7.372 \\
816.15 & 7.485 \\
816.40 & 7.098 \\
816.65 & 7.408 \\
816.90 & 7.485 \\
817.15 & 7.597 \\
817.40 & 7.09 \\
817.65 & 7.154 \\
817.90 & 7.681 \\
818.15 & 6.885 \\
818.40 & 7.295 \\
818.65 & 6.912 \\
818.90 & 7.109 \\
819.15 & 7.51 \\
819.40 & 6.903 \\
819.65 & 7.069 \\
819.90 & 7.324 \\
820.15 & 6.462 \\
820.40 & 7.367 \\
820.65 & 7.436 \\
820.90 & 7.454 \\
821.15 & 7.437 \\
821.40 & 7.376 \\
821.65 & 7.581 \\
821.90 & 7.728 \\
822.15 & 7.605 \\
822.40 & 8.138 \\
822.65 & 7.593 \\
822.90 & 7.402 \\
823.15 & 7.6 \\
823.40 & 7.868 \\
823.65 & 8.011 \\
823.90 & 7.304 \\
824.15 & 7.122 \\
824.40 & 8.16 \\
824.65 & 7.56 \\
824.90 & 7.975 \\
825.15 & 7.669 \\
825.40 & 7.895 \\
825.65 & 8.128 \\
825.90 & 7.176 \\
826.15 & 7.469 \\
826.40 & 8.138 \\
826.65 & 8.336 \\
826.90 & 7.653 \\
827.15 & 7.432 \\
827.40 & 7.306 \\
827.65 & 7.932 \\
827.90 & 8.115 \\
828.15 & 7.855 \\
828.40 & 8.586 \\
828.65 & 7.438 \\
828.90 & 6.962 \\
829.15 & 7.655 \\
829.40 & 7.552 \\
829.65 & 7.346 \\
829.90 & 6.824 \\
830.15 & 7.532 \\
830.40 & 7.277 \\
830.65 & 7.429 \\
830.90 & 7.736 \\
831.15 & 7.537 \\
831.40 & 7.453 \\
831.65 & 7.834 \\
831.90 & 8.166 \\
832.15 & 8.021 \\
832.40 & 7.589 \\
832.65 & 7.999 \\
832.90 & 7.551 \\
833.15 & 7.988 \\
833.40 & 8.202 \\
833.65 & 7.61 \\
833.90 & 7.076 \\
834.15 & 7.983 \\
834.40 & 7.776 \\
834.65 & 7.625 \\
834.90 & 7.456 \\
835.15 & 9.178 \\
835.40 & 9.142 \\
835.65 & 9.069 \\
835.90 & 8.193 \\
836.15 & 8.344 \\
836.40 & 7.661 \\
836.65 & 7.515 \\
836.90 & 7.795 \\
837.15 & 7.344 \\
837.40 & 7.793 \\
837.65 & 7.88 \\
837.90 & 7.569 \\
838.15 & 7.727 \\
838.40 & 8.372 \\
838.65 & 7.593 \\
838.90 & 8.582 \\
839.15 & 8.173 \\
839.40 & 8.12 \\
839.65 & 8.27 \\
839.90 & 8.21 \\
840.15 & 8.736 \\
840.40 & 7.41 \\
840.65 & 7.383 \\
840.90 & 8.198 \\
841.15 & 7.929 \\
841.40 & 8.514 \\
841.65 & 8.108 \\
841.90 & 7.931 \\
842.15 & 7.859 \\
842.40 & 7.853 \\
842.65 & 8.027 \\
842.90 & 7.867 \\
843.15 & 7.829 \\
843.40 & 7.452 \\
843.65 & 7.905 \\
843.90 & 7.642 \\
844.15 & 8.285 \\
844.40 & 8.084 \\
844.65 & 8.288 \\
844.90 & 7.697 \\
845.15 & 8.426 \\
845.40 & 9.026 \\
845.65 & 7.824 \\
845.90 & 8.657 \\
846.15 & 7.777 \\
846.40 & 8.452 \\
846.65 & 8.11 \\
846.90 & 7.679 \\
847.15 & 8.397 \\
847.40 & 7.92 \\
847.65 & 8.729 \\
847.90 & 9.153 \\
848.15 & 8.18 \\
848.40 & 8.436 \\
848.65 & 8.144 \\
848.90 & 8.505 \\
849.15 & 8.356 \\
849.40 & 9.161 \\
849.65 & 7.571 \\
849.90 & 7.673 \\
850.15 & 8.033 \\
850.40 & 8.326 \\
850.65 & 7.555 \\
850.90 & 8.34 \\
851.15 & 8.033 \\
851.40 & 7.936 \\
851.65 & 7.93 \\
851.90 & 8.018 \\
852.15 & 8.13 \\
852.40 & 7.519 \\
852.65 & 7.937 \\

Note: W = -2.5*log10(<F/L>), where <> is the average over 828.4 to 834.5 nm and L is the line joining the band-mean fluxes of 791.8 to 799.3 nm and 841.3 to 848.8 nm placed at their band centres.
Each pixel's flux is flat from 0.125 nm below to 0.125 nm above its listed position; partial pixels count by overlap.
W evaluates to 0.060 mag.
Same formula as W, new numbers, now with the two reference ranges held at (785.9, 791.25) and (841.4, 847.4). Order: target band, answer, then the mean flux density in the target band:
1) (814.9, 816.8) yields 0.11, 7.25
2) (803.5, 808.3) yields 0.08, 7.51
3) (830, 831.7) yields 0.08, 7.52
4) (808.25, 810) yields 0.07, 7.54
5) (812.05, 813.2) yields 0.09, 7.39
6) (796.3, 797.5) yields 0.05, 7.72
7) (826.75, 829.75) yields 0.05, 7.66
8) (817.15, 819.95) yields 0.12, 7.19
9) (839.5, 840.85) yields 0.01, 8.01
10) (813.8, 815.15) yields 0.11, 7.31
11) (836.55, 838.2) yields 0.06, 7.66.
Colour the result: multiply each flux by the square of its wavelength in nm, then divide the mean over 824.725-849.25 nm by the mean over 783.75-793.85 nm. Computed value 1.12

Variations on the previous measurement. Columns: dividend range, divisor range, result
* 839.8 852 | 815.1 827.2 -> 1.15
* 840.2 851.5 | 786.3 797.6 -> 1.17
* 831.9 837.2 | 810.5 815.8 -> 1.16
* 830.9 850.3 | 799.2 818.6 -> 1.16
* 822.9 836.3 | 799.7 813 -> 1.09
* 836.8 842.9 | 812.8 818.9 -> 1.16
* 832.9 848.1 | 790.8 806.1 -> 1.13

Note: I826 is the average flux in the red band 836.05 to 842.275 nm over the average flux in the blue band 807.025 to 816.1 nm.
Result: 1.1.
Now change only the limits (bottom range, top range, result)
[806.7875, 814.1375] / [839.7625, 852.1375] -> 1.11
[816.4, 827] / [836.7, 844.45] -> 1.06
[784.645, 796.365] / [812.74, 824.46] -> 0.92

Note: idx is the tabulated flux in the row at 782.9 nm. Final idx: 7.767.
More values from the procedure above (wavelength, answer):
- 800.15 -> 7.328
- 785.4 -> 8.988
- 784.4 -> 8.127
